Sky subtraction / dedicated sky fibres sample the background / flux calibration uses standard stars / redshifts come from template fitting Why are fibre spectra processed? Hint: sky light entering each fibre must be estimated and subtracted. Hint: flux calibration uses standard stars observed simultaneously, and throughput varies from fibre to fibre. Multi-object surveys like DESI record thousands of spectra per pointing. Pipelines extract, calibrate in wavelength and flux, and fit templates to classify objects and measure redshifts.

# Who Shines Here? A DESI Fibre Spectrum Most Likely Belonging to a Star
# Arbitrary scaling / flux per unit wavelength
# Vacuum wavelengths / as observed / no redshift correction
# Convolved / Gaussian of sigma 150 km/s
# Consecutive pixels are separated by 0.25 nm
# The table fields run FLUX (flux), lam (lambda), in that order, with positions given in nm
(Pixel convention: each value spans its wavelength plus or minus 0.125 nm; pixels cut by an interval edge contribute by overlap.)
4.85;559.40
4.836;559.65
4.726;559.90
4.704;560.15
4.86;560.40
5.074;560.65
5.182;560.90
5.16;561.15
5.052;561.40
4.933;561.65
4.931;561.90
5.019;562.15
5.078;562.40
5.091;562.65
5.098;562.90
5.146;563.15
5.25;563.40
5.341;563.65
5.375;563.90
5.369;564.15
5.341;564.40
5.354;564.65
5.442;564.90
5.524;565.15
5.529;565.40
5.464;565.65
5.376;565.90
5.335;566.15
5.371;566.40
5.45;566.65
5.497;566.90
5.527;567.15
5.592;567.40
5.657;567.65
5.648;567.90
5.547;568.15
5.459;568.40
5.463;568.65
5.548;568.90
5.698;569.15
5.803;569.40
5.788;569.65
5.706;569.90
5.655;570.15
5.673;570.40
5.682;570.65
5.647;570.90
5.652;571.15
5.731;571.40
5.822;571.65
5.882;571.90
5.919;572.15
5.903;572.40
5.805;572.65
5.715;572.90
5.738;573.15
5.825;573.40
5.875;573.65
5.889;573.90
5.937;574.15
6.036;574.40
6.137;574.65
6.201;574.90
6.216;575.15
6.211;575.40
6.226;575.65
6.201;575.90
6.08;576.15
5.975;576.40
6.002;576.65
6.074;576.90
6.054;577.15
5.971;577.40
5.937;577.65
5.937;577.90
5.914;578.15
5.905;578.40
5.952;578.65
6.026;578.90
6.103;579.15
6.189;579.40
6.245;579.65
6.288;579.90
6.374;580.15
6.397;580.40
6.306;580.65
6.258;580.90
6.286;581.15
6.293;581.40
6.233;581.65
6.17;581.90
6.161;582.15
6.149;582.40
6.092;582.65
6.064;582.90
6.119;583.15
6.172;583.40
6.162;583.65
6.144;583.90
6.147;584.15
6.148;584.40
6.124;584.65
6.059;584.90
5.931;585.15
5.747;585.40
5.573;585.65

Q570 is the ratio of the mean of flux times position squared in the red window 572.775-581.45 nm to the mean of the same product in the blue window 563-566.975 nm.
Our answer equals 1.2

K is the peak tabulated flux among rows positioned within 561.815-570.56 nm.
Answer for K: 5.803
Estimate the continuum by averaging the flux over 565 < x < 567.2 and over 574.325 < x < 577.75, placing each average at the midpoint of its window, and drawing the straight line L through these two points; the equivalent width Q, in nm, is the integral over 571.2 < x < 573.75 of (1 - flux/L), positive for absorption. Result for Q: 0.021 nm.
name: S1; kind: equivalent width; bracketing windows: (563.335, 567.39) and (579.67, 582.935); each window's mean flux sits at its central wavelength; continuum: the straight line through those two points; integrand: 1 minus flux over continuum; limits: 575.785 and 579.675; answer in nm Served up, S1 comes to 0.02 nm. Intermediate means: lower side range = 5.42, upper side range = 6.24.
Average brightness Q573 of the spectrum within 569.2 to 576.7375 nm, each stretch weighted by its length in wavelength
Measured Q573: 5.9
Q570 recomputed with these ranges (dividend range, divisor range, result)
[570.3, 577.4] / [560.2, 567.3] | 1.17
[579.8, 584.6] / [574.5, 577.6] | 1.04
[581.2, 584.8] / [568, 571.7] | 1.14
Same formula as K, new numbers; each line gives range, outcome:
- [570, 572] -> 5.882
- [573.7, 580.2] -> 6.374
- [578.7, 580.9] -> 6.397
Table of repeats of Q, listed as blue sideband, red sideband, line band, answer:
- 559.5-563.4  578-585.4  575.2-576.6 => -0.077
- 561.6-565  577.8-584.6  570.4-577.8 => -0.205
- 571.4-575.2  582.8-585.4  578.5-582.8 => -0.122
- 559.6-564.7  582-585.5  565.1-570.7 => -0.216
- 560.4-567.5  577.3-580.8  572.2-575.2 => -0.060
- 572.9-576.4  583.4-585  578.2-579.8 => 0.003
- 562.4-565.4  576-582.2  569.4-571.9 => -0.023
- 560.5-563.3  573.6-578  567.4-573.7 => -0.029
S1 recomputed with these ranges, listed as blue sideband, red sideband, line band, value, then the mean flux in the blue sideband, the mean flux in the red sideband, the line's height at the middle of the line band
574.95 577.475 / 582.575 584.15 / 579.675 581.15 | -0.047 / 6.11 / 6.13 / 6.12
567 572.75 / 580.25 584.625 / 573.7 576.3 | -0.094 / 5.69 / 6.19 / 5.89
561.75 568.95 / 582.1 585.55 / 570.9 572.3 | -0.045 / 5.37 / 6.08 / 5.61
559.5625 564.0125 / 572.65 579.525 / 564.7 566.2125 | -0.043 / 5.05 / 6.01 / 5.29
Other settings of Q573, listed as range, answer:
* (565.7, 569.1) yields 5.5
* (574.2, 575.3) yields 6.13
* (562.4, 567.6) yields 5.37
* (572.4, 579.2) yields 5.99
